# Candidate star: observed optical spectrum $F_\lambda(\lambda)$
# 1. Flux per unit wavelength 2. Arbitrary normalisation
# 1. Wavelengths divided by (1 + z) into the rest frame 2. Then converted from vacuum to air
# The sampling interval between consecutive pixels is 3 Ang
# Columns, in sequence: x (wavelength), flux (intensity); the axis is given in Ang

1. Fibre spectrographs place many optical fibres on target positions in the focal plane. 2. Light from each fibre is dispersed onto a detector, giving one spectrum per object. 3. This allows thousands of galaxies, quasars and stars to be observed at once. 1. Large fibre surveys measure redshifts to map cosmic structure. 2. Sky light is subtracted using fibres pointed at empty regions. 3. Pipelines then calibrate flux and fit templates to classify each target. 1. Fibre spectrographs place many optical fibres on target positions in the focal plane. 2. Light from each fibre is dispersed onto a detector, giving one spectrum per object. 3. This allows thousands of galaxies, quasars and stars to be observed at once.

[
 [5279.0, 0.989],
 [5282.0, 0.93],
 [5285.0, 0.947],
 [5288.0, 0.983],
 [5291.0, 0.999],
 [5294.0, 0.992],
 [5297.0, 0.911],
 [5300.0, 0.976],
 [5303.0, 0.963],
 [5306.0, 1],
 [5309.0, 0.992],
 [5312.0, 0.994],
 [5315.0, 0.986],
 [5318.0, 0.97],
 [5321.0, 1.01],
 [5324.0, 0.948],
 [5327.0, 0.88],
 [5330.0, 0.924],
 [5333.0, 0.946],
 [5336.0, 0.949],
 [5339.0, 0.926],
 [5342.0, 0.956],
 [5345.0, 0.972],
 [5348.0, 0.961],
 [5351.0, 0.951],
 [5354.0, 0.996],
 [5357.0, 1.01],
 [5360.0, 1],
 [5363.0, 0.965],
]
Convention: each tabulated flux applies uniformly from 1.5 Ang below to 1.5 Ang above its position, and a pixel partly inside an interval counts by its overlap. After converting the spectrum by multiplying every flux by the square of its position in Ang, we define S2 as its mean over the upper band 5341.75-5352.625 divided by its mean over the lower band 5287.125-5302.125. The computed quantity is 1.0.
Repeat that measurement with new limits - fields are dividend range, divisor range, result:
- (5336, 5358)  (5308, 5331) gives 1.01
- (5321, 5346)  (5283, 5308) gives 0.98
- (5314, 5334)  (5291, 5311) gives 0.98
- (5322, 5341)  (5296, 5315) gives 0.96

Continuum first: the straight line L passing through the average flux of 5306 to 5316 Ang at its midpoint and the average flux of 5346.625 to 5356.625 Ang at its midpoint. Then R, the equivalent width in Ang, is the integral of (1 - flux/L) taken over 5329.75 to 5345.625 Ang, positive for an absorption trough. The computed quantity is 0.6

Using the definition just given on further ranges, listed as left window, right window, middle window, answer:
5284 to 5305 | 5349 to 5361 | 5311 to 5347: 0.91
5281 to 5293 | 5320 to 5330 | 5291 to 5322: -0.88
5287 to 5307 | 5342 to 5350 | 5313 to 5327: 0.01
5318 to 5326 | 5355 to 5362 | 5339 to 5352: 0.45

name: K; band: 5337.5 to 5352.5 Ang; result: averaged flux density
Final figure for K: 0.953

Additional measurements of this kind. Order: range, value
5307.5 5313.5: 0.993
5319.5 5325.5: 0.979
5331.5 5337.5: 0.948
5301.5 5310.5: 0.985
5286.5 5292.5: 0.991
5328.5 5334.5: 0.935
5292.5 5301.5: 0.96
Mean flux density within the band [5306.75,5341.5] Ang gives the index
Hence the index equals 0.958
